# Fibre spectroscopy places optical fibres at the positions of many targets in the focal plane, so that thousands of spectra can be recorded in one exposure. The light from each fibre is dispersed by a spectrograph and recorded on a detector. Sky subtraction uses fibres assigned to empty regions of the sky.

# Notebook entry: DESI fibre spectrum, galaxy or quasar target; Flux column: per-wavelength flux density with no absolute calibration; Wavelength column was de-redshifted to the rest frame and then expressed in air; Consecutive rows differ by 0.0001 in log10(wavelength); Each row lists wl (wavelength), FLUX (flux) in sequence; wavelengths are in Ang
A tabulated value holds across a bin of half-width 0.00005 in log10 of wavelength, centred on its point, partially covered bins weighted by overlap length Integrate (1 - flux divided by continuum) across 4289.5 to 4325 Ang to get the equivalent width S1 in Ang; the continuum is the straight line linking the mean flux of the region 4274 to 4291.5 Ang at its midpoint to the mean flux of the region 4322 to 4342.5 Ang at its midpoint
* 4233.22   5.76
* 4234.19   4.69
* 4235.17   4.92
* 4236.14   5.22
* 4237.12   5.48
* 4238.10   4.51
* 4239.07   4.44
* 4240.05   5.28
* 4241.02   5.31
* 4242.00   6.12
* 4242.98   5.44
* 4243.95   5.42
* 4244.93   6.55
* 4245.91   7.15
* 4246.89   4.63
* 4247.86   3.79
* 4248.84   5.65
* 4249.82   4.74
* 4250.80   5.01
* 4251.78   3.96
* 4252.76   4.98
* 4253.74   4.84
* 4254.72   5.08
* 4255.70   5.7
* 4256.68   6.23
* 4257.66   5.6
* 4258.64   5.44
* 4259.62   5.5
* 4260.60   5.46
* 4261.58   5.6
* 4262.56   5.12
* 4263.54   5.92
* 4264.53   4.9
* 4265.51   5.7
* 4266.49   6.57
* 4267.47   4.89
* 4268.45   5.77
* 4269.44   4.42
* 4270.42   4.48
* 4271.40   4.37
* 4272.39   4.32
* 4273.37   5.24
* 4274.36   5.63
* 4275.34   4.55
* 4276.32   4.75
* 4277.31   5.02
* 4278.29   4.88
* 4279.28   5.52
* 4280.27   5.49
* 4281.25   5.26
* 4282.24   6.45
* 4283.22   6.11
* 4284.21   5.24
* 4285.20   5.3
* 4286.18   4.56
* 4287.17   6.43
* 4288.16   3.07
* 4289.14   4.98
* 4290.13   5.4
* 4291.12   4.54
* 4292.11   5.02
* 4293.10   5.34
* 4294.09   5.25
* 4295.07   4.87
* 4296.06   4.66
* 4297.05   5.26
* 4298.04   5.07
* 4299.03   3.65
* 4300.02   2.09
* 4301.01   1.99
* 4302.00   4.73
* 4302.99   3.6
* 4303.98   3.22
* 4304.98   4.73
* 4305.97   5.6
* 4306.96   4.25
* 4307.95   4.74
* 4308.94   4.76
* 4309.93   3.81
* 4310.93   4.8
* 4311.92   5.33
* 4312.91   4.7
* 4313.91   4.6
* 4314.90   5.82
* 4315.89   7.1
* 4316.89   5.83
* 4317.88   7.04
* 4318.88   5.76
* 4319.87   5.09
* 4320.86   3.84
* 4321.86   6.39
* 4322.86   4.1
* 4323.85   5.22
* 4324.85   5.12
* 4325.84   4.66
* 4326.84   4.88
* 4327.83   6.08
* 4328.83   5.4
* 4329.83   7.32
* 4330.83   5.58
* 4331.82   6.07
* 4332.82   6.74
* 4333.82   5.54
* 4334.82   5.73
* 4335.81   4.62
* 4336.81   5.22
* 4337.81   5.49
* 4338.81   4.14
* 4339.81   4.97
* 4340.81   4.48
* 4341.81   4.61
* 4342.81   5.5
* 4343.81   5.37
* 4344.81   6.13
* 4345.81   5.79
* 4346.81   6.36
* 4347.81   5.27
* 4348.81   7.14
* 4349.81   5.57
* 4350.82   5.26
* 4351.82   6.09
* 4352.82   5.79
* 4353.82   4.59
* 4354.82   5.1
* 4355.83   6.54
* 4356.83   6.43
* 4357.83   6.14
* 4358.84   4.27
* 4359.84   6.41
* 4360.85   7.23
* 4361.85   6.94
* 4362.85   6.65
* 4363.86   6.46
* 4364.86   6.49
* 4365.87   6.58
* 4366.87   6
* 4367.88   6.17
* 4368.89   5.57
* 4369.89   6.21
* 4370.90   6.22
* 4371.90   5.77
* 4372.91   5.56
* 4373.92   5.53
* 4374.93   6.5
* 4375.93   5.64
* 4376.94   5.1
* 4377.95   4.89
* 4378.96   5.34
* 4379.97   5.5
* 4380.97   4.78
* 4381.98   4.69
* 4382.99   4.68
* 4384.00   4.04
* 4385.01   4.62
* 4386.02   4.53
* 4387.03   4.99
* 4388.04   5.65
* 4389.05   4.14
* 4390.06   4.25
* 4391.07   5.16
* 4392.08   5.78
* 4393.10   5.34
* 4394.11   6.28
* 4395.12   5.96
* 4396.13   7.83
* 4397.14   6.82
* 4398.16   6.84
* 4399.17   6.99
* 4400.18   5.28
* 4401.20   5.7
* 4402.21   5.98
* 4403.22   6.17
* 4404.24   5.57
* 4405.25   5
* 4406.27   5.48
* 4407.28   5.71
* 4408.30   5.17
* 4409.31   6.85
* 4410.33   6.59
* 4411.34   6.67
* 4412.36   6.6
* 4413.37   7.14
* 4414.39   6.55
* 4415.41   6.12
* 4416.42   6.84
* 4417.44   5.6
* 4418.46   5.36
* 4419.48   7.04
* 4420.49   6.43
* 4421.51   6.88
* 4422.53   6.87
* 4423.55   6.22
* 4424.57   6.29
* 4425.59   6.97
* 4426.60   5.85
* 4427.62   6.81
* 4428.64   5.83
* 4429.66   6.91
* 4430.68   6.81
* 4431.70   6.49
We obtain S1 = 3.0 Ang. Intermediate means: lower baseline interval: 5.18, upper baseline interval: 5.32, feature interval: 4.81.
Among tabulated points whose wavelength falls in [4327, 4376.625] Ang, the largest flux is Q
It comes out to 7.32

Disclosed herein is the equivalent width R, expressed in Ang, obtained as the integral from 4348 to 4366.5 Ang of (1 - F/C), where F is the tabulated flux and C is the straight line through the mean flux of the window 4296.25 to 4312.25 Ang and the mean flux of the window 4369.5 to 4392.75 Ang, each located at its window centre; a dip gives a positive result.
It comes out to -4.5 Ang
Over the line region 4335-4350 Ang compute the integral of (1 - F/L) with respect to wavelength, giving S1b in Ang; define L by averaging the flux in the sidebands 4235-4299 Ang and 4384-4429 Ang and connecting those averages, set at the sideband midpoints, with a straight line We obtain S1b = 0.7 Ang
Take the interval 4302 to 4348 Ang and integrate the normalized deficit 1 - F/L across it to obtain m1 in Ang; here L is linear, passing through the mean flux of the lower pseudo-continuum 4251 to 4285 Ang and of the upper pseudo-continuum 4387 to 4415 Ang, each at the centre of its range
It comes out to 2.7 Ang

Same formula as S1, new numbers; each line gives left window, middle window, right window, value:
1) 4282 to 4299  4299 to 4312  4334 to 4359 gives 2.8 Ang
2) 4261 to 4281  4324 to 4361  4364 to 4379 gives 0.5 Ang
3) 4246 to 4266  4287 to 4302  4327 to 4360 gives 2.6 Ang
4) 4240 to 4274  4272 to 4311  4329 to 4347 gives 4.6 Ang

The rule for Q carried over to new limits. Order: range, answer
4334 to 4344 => 5.73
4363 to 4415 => 7.83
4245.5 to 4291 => 7.15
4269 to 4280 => 5.63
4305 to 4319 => 7.1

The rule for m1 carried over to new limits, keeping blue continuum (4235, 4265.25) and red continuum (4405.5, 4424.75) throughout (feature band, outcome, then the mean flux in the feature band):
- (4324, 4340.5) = 1.0 Ang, 5.46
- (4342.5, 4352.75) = 0.1 Ang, 5.85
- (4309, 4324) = 1.1 Ang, 5.28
